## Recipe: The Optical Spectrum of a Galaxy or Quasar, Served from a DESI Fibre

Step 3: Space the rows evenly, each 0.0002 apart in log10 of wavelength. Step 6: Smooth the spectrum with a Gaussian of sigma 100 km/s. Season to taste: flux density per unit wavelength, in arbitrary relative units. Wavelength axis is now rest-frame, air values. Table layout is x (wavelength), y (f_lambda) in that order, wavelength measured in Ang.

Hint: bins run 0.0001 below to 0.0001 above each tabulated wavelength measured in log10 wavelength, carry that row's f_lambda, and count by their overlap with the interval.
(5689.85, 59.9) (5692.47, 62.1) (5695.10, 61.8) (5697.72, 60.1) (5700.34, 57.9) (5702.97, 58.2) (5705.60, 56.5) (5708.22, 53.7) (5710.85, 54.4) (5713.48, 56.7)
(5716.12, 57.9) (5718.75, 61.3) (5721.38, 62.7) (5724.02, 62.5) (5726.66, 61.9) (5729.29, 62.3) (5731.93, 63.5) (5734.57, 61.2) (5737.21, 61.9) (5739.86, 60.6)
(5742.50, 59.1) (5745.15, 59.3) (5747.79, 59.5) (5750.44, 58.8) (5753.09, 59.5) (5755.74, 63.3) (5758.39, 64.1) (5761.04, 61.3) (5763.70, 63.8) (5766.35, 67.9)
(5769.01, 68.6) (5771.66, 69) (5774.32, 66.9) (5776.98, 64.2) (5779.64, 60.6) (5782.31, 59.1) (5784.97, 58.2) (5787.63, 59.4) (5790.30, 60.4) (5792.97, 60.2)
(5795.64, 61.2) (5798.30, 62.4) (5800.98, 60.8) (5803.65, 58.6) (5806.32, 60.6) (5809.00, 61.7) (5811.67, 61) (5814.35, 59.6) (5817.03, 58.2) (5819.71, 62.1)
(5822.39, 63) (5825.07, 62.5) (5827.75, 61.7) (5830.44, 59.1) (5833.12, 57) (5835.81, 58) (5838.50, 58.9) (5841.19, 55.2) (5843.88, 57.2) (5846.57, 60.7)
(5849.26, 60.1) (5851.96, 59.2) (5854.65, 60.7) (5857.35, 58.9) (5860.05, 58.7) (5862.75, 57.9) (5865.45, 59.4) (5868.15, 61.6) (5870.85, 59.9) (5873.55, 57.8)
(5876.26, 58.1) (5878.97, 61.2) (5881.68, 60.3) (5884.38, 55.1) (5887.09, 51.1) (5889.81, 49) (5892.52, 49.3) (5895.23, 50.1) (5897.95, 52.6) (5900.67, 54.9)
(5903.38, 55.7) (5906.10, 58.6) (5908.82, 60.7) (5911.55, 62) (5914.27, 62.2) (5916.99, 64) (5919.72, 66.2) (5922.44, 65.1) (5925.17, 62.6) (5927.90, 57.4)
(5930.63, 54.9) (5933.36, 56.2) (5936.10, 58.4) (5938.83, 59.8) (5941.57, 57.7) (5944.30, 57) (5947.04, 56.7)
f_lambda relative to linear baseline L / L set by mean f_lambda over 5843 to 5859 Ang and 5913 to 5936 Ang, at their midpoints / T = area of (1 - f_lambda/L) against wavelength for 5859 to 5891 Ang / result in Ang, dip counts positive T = 1.3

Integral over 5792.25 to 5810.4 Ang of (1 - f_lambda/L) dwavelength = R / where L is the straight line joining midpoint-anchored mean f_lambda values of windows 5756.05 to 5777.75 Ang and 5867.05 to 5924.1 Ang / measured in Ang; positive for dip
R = 0.8 Ang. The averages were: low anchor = 65.7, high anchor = 57.9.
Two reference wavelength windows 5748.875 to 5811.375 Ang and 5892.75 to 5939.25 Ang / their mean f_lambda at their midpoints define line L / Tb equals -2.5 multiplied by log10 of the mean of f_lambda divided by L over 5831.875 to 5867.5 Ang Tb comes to 0.03 mag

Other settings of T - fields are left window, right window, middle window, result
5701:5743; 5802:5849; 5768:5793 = -1.3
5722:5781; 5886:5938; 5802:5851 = 0.4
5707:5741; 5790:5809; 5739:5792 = -1.6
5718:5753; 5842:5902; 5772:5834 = -2.0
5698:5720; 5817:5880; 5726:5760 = -2.0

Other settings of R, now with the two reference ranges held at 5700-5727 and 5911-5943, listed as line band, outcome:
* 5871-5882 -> 0.13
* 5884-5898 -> 2.18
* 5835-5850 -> 0.35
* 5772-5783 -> -0.83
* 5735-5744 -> -0.29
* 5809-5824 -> -0.37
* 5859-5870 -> 0.08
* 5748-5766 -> -0.97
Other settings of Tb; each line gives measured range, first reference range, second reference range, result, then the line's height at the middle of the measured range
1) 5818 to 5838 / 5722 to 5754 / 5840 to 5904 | -0.04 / 58.2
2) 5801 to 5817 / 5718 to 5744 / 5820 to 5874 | 0.00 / 60.2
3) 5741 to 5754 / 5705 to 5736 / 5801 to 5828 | 0.01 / 60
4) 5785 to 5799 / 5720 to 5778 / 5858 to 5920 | 0.01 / 61.2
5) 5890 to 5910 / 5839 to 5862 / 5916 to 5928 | 0.15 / 62.1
